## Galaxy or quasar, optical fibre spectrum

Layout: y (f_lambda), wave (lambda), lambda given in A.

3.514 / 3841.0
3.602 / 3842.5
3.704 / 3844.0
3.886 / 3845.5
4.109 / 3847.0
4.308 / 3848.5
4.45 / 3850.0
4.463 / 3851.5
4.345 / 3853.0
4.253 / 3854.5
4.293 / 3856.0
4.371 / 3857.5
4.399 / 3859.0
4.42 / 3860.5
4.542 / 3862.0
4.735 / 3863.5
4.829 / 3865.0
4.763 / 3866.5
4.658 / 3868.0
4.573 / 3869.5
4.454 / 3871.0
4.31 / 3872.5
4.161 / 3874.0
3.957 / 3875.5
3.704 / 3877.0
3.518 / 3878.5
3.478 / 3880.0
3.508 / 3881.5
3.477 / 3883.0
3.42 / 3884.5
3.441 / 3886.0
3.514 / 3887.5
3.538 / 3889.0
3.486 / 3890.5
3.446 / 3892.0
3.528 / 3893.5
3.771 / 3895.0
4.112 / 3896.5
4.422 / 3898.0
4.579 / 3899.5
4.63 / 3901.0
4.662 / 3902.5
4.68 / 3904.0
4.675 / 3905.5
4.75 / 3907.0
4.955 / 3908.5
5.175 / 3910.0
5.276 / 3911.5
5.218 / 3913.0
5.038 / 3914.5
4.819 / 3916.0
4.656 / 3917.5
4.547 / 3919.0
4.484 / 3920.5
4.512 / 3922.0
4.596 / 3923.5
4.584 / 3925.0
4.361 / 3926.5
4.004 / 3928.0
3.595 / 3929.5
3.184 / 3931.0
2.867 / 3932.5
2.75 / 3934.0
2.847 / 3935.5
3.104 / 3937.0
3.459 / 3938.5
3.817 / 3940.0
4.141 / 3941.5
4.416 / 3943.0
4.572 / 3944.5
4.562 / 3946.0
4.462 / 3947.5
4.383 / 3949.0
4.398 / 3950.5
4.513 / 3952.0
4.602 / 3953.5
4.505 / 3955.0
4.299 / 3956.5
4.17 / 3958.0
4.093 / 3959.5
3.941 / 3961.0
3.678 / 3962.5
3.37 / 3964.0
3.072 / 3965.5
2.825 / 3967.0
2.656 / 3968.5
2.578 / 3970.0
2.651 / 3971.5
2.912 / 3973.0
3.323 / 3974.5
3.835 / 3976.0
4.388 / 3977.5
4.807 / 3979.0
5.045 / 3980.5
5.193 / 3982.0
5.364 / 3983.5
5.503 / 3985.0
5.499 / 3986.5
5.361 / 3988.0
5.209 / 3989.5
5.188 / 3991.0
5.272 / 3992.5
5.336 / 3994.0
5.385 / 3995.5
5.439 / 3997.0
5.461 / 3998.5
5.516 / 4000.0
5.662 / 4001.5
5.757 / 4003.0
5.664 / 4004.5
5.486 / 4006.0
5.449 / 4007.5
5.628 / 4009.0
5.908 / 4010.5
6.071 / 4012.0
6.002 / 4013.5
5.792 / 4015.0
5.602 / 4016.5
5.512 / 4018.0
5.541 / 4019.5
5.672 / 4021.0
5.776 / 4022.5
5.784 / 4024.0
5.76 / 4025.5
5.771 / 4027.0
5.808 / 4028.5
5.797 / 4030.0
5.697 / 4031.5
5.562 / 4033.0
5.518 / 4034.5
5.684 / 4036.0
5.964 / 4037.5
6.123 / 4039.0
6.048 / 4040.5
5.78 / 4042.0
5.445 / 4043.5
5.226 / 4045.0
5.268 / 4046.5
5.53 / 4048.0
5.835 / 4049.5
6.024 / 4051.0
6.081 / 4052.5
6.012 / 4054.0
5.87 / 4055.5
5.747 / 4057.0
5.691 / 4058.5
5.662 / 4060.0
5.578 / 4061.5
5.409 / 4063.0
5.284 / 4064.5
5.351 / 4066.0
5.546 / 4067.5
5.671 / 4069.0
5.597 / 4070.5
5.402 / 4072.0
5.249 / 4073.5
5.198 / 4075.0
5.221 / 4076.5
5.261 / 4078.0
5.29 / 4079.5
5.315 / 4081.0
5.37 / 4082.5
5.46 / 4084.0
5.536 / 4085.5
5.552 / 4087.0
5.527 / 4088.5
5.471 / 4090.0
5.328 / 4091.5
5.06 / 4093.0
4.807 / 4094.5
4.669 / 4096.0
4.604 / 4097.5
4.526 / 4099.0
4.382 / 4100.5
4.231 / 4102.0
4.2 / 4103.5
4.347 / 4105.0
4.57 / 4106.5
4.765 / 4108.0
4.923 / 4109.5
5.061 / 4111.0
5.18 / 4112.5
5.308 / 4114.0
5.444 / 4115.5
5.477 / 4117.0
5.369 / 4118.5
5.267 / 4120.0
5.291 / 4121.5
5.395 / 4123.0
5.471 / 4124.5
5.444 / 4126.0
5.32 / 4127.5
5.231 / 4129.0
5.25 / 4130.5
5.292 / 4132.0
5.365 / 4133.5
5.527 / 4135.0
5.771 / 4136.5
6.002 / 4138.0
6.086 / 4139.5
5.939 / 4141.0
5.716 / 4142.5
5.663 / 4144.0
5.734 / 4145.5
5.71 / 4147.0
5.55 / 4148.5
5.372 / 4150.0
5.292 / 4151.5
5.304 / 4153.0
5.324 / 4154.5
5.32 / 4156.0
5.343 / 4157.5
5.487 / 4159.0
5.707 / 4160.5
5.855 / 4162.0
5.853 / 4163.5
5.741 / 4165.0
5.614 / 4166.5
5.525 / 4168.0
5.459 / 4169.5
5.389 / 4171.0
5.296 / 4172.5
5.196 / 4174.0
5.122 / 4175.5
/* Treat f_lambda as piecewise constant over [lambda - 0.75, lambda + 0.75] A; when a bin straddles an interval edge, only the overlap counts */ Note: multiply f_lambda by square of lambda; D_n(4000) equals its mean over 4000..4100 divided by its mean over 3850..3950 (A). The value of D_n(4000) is 1.4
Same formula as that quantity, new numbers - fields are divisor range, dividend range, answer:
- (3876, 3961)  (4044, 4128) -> 1.39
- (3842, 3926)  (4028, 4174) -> 1.41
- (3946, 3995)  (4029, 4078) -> 1.37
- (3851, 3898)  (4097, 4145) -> 1.46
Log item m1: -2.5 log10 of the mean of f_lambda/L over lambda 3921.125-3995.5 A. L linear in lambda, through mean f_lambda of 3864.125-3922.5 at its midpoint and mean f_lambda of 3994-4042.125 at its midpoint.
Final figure 0.21 mag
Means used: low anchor 4.27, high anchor 5.7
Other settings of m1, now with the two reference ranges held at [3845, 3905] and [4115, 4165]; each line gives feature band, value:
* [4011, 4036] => -0.17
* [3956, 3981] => 0.27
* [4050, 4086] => -0.08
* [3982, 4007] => -0.14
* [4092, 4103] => 0.15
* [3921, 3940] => 0.20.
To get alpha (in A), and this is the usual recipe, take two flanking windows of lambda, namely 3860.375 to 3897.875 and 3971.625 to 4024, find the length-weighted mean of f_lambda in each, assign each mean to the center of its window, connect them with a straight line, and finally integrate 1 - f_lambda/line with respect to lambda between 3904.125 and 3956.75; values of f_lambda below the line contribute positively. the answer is 2.55 A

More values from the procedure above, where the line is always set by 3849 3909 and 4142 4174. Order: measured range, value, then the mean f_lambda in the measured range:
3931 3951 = 3.1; 3.8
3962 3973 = 3.9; 2.96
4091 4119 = 2.3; 4.85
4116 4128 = -0.1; 5.38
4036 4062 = -3.9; 5.76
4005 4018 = -2.5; 5.73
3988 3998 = -1.2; 5.31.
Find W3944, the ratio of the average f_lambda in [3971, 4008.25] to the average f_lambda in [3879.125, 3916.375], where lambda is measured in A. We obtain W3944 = 1.2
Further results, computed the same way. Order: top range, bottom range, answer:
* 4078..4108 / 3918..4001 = 1.17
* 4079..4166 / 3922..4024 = 1.16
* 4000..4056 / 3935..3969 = 1.46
